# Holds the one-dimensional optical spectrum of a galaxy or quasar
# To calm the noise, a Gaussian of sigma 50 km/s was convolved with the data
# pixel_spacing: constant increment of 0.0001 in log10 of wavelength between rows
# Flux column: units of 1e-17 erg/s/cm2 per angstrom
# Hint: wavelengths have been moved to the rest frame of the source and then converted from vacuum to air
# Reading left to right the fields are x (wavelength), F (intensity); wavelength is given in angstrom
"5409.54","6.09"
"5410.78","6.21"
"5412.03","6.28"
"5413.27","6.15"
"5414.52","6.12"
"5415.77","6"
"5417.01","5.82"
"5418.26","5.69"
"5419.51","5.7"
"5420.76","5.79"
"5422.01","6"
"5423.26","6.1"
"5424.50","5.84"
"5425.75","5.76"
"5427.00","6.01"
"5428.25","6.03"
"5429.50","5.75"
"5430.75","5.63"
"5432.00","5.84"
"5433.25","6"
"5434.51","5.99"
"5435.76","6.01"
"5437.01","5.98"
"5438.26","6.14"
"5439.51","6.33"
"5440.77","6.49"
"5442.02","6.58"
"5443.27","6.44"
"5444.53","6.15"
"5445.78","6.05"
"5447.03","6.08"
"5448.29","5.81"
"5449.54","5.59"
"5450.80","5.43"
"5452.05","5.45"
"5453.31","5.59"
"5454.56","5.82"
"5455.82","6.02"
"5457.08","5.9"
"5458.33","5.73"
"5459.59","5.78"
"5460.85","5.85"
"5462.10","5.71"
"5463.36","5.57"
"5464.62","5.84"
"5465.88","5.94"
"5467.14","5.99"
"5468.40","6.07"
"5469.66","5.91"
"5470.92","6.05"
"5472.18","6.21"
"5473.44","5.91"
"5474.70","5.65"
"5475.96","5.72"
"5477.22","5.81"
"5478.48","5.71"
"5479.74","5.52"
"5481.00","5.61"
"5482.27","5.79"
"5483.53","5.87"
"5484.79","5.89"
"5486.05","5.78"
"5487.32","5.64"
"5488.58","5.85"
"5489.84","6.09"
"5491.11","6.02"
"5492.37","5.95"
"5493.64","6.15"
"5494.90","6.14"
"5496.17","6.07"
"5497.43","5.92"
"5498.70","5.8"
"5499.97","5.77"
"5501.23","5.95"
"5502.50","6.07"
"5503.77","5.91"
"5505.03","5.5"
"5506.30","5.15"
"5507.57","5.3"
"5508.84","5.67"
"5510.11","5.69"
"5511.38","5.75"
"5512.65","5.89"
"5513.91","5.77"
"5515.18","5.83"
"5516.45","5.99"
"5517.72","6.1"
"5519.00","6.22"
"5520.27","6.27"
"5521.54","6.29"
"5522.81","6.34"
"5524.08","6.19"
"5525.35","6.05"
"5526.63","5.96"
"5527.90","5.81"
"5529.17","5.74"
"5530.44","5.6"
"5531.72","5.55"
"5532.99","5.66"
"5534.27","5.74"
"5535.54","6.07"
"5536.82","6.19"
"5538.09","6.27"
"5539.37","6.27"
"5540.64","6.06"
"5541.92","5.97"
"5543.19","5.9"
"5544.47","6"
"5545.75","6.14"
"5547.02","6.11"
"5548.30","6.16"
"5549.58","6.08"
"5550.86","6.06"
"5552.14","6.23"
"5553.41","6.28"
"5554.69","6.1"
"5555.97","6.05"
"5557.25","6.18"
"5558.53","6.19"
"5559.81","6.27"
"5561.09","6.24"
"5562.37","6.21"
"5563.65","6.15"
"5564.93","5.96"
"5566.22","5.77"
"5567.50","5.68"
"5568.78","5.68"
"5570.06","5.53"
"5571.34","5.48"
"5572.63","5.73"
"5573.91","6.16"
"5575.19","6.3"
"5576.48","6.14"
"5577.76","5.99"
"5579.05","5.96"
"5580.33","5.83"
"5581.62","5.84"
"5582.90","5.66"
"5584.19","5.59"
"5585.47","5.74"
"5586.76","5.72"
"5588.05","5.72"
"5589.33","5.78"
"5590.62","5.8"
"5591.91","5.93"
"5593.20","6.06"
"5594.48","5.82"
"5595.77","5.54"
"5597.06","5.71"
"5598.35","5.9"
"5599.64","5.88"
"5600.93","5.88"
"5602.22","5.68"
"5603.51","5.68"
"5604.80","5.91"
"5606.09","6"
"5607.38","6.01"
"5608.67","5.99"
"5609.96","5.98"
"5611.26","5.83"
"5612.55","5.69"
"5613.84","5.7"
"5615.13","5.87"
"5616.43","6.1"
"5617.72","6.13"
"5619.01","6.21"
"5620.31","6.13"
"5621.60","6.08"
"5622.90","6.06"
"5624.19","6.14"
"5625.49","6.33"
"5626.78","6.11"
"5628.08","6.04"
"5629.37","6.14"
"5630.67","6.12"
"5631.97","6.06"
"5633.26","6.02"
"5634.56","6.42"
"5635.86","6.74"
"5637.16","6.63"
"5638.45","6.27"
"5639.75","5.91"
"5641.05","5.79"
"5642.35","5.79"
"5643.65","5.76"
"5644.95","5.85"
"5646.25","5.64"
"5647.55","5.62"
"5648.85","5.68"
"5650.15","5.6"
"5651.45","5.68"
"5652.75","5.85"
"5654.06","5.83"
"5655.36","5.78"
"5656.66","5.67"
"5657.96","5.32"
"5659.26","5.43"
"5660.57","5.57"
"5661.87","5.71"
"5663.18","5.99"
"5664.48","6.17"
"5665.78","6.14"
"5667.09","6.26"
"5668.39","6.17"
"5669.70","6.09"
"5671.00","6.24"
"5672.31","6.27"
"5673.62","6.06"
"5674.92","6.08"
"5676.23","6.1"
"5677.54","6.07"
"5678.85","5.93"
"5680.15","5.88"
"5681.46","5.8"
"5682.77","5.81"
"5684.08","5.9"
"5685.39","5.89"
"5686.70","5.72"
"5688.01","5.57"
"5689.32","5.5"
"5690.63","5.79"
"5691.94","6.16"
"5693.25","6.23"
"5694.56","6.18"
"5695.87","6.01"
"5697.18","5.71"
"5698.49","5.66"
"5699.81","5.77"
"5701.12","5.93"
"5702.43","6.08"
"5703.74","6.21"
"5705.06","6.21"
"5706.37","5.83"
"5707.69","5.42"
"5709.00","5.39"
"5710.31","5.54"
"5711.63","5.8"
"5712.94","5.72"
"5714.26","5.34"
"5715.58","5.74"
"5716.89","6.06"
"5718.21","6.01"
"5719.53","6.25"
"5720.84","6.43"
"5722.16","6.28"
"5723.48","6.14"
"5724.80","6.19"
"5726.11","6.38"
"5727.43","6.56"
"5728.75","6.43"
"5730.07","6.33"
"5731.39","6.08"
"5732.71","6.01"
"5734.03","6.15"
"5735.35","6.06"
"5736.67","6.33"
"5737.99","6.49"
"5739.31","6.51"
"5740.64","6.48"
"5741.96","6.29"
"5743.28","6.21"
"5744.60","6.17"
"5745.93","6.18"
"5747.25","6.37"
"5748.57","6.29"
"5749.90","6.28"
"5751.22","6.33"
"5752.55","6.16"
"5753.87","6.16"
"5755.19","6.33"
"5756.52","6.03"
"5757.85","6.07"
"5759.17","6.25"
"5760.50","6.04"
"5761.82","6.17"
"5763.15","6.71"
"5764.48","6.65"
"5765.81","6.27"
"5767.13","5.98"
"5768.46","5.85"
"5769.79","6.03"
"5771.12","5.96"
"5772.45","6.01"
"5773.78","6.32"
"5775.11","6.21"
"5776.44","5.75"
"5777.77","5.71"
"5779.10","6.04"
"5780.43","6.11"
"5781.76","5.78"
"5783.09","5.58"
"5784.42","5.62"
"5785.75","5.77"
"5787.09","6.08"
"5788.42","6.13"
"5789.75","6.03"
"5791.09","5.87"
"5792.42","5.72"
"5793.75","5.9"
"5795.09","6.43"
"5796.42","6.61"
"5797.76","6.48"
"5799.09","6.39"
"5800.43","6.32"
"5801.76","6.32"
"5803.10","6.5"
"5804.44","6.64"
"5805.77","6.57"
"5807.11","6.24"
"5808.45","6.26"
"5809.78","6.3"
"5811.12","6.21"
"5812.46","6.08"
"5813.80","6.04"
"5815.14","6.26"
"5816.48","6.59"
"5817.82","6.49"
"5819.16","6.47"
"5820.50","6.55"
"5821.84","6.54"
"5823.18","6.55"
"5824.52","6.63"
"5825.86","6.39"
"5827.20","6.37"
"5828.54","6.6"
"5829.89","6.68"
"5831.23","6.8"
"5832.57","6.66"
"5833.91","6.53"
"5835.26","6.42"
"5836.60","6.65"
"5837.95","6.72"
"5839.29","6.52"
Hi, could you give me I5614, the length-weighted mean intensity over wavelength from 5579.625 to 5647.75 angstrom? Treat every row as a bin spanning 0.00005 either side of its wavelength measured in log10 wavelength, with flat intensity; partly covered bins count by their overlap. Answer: 5.94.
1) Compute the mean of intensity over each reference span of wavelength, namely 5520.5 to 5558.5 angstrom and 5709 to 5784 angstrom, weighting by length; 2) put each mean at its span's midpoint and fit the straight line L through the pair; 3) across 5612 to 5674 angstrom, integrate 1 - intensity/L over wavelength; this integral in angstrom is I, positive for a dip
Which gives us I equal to 1.1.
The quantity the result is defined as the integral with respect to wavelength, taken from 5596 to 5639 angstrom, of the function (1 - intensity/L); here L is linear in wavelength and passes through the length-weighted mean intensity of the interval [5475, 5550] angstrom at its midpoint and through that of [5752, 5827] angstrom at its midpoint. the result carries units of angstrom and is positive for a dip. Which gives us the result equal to -0.16 angstrom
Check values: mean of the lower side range 5.9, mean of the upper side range 6.2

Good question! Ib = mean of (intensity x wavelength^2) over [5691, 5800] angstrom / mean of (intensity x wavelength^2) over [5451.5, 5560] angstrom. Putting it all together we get 1.12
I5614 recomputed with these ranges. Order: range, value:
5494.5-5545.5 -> 5.91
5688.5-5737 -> 5.99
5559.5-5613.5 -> 5.86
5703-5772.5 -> 6.14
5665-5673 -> 6.19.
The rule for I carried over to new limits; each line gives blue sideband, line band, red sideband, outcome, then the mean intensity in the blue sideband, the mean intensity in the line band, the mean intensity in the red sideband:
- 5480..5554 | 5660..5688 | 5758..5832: 0.5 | 5.93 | 5.98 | 6.23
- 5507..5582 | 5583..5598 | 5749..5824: 0.6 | 5.98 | 5.76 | 6.19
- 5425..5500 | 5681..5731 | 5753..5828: 1.5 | 5.9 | 5.95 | 6.2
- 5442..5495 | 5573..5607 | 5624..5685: 0.4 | 5.87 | 5.86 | 5.97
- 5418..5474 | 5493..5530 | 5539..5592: 0.3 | 5.92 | 5.91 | 5.97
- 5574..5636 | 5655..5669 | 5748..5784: 0.4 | 5.95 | 5.84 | 6.11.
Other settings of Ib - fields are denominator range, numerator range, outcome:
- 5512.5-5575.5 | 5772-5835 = 1.14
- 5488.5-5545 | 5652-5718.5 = 1.05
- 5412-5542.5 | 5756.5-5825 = 1.17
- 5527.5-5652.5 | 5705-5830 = 1.10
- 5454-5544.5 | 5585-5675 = 1.06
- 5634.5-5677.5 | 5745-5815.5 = 1.08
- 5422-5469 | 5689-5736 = 1.11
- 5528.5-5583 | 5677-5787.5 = 1.08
